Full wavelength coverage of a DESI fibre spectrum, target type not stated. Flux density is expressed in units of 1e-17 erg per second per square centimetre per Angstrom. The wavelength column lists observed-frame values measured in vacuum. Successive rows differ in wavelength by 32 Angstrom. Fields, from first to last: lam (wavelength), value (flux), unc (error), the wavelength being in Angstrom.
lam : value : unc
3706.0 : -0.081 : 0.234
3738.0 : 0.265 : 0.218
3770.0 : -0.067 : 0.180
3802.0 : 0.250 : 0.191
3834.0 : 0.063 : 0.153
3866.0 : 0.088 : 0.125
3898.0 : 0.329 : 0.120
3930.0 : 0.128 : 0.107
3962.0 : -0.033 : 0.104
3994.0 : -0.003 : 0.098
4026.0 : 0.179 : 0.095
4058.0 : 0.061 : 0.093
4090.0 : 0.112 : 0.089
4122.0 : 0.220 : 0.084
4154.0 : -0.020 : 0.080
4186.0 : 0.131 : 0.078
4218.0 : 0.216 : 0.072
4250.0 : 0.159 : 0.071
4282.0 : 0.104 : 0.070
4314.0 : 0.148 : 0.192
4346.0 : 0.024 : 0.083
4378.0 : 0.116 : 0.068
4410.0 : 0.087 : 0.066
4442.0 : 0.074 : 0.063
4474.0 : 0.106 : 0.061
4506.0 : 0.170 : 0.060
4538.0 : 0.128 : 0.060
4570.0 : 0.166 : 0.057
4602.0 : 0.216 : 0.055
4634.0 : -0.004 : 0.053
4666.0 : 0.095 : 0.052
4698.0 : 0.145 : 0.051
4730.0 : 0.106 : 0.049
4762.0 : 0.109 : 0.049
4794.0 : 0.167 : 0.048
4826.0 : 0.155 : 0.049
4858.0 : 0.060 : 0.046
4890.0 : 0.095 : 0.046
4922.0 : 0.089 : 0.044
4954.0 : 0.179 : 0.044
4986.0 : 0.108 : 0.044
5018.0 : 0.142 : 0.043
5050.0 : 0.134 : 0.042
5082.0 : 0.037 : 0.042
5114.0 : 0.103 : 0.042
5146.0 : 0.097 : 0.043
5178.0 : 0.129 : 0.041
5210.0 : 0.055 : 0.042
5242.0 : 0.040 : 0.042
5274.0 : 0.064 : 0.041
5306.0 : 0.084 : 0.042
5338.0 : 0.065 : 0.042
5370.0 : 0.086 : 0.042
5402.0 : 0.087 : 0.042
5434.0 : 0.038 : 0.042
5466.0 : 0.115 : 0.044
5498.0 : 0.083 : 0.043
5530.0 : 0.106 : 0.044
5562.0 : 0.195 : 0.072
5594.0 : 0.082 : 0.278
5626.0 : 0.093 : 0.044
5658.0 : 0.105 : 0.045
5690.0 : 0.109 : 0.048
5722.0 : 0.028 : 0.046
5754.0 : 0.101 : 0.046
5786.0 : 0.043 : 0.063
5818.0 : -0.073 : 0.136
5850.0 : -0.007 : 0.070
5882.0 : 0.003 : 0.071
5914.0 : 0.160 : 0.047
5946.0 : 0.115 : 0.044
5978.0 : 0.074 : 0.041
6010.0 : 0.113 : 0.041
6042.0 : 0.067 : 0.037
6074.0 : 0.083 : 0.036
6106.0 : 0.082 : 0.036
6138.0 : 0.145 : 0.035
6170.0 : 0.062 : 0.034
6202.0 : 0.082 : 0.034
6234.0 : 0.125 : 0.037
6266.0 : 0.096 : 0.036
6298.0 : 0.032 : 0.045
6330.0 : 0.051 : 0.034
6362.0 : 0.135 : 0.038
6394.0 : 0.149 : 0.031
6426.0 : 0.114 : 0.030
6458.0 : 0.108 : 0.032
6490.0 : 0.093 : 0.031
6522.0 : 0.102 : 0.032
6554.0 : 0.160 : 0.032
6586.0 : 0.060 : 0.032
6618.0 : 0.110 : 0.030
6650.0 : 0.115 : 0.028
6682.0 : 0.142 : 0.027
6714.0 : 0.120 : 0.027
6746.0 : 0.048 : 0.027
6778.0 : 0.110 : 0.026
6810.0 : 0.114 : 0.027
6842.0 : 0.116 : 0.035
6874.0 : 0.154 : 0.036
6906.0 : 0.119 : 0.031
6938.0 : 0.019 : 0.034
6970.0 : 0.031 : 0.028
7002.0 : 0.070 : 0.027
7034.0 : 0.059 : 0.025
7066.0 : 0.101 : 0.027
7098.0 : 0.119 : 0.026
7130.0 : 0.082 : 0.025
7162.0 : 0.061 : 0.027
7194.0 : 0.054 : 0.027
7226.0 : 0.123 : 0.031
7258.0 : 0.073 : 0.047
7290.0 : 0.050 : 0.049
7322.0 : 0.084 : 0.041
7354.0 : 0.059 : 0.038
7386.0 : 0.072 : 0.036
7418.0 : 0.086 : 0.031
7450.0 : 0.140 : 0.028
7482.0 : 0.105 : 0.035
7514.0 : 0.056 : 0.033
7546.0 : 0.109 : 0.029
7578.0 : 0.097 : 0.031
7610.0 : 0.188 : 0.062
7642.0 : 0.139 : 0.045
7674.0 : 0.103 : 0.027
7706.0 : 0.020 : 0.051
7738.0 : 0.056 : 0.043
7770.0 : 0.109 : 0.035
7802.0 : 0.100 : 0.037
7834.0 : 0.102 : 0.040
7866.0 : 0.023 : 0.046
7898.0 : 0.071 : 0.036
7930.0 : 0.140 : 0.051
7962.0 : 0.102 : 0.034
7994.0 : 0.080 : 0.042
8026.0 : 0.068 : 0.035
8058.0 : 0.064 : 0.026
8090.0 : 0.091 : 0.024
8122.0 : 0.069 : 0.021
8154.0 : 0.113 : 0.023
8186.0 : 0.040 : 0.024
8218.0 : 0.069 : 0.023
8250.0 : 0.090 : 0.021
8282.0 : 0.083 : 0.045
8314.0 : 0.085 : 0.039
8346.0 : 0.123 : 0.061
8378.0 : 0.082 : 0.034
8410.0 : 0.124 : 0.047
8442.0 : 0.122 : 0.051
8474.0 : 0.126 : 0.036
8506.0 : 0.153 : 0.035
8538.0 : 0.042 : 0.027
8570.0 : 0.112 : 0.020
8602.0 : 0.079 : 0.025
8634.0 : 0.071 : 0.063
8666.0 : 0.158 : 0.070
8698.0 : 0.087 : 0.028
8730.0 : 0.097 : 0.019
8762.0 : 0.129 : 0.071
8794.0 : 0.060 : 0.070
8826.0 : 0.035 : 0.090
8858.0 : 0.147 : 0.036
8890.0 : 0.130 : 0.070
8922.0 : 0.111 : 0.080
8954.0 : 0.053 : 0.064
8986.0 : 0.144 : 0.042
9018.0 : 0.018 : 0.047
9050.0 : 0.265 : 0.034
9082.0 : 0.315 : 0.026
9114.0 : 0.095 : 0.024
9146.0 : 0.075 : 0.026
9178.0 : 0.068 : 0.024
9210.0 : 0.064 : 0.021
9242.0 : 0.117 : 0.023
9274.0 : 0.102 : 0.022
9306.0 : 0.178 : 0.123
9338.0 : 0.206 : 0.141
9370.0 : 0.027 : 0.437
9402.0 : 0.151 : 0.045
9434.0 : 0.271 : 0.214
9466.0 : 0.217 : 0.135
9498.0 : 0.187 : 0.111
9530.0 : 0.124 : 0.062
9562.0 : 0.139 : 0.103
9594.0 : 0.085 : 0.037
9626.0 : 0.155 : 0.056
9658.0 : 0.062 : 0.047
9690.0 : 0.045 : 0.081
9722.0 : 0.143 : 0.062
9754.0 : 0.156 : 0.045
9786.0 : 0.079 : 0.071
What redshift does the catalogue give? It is 1.432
